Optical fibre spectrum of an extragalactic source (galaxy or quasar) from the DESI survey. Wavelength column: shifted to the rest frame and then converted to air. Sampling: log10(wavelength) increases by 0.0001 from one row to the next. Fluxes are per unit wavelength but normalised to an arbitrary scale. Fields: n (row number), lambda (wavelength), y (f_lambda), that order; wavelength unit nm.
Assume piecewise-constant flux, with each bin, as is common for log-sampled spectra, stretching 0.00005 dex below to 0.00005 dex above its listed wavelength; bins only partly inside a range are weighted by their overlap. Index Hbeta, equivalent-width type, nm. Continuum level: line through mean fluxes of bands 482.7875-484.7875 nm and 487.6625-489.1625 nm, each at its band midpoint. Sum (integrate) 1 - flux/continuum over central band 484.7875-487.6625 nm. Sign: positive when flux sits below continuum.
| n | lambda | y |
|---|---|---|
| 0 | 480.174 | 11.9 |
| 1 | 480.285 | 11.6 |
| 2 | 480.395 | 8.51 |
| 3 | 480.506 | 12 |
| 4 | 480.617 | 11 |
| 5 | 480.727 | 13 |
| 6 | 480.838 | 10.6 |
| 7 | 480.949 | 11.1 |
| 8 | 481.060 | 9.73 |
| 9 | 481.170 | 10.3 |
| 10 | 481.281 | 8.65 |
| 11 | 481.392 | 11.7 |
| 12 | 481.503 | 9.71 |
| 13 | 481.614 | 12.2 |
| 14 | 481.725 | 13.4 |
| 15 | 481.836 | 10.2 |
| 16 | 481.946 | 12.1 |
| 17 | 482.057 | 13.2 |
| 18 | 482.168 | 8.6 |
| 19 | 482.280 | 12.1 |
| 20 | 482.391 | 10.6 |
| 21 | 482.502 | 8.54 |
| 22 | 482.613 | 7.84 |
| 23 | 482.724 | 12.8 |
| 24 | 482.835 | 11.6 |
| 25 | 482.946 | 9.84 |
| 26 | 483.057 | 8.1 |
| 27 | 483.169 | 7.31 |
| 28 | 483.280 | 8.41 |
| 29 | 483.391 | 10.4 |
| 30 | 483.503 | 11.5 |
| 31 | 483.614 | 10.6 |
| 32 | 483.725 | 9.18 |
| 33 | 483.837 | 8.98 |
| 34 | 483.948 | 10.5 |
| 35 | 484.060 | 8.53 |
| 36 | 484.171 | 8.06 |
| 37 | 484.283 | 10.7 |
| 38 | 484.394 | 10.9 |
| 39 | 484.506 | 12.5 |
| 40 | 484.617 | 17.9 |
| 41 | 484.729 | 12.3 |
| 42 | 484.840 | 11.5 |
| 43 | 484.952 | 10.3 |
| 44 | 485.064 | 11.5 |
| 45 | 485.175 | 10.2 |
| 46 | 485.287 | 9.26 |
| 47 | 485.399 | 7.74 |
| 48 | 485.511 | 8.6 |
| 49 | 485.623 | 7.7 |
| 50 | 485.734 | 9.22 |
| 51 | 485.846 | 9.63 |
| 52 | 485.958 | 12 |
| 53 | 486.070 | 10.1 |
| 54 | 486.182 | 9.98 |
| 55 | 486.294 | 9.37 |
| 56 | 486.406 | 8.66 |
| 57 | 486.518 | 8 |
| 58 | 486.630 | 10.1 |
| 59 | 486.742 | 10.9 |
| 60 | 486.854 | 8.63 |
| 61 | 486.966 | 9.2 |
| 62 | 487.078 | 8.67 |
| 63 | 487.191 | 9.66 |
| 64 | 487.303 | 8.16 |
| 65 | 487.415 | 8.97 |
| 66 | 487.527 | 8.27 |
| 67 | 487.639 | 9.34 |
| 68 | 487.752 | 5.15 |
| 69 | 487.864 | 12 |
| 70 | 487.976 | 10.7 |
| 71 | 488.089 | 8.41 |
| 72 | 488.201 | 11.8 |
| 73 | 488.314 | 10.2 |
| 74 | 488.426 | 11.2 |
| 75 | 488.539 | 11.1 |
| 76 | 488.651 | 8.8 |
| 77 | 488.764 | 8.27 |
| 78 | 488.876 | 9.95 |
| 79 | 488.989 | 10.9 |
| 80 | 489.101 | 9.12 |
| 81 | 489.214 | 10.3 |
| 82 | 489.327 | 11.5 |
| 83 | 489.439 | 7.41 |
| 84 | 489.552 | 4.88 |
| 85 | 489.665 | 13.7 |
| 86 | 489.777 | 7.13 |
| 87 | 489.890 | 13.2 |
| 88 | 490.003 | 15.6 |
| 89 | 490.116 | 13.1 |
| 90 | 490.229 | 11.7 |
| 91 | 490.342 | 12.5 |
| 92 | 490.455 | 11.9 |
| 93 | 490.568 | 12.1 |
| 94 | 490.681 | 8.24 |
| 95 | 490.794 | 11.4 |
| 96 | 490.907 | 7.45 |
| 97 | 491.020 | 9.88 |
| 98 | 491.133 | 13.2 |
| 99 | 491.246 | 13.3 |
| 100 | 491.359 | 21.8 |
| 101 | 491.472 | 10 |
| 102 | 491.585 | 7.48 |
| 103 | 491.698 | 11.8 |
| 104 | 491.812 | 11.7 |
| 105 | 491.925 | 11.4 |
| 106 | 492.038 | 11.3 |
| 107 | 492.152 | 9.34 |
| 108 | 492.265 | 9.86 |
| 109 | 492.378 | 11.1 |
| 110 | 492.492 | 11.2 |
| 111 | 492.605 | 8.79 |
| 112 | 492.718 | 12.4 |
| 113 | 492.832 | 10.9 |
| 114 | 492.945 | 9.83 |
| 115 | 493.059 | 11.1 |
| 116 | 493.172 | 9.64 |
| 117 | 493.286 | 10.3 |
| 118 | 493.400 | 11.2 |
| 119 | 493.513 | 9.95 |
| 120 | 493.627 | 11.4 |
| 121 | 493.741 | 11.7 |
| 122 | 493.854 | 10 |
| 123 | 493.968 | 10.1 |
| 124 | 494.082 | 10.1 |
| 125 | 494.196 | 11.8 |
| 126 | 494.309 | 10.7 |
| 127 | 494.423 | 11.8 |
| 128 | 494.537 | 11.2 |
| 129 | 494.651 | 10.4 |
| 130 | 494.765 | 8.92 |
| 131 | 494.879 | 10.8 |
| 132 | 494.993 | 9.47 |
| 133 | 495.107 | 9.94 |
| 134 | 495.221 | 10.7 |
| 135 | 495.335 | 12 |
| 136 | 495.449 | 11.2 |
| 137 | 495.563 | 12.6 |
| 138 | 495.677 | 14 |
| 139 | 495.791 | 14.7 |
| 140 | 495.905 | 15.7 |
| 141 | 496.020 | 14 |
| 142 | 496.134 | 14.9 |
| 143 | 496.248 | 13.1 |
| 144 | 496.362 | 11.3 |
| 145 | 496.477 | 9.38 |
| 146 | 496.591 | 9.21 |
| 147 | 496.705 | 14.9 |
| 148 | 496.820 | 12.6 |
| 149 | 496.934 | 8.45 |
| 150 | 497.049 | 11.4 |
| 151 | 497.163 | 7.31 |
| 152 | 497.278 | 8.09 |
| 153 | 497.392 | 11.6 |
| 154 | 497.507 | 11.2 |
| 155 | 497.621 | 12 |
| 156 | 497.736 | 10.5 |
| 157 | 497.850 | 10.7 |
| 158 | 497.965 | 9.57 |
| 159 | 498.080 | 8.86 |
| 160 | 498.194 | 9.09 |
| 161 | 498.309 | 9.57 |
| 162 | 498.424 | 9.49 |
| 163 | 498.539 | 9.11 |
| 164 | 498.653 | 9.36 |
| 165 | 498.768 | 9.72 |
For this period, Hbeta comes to 0.18 nm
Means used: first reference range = 10.4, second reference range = 9.8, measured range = 9.45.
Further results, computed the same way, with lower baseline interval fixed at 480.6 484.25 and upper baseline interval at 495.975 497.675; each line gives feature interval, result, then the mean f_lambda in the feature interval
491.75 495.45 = 0.13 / 10.7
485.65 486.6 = 0.09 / 9.58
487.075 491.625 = 0.13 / 10.5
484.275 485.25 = -0.14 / 12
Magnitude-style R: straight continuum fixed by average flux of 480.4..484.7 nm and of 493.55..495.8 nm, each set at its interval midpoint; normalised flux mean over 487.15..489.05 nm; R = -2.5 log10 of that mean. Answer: 0.13 mag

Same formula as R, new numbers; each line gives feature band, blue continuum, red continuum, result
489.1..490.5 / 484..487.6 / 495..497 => -0.017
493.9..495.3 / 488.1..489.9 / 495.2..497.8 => 0.078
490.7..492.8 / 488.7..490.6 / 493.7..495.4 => -0.053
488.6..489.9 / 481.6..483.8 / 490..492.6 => 0.184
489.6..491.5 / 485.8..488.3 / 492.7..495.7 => -0.195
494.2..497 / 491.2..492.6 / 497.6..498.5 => -0.119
